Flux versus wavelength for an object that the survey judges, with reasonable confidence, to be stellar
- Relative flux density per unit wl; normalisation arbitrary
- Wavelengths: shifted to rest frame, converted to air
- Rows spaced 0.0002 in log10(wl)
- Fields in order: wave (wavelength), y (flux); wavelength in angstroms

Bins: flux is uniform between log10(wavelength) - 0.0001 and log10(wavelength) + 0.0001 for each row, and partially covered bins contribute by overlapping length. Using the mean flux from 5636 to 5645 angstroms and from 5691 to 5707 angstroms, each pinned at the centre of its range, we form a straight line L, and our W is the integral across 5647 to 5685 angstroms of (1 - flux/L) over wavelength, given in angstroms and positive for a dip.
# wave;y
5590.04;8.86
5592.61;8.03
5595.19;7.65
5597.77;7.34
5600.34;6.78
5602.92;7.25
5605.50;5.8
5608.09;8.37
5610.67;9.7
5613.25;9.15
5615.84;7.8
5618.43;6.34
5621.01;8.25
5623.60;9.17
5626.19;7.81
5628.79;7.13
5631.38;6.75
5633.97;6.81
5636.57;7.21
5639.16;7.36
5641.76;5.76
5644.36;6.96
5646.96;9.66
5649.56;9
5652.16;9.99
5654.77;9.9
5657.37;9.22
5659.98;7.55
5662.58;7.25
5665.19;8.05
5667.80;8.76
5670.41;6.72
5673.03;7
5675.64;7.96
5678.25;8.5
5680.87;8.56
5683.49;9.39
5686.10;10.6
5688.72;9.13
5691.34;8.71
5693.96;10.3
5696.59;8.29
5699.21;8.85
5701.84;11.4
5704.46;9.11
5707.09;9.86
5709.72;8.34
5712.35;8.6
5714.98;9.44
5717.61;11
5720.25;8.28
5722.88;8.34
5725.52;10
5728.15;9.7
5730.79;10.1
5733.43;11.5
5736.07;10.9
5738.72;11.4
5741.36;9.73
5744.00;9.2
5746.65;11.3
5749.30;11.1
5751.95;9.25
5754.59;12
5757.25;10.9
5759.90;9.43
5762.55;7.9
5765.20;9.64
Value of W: -2.6 angstroms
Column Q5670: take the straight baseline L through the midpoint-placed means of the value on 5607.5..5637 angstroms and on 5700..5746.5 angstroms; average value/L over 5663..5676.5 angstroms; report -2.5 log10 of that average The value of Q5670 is 0.15 mag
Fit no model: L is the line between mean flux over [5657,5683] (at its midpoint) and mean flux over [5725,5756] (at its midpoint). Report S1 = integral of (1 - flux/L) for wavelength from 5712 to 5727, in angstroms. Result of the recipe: 0.7 angstroms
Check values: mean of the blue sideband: 7.95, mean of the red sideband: 10.5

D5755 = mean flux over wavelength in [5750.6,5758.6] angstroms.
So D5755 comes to 10.7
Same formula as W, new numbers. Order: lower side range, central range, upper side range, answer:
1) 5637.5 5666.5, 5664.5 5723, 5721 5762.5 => 1.4 angstroms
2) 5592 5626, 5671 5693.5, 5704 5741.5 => 0.9 angstroms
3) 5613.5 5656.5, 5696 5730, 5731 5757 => 1.8 angstroms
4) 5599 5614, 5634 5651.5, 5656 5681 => 0.4 angstroms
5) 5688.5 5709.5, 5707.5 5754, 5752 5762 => 0.1 angstroms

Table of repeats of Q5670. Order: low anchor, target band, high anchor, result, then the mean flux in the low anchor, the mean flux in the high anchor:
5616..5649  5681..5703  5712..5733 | -0.08 mag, 7.48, 9.56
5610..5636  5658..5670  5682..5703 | 0.12 mag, 7.83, 9.56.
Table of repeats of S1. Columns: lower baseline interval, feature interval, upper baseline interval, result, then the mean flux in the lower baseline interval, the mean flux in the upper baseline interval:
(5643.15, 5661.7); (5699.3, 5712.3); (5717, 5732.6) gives -0.16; 8.87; 9.57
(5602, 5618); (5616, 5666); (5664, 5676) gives -0.68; 7.94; 7.67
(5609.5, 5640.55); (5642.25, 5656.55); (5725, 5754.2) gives -0.96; 7.78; 10.4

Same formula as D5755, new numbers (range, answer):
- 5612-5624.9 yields 8.14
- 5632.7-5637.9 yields 7.02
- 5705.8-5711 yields 9.1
